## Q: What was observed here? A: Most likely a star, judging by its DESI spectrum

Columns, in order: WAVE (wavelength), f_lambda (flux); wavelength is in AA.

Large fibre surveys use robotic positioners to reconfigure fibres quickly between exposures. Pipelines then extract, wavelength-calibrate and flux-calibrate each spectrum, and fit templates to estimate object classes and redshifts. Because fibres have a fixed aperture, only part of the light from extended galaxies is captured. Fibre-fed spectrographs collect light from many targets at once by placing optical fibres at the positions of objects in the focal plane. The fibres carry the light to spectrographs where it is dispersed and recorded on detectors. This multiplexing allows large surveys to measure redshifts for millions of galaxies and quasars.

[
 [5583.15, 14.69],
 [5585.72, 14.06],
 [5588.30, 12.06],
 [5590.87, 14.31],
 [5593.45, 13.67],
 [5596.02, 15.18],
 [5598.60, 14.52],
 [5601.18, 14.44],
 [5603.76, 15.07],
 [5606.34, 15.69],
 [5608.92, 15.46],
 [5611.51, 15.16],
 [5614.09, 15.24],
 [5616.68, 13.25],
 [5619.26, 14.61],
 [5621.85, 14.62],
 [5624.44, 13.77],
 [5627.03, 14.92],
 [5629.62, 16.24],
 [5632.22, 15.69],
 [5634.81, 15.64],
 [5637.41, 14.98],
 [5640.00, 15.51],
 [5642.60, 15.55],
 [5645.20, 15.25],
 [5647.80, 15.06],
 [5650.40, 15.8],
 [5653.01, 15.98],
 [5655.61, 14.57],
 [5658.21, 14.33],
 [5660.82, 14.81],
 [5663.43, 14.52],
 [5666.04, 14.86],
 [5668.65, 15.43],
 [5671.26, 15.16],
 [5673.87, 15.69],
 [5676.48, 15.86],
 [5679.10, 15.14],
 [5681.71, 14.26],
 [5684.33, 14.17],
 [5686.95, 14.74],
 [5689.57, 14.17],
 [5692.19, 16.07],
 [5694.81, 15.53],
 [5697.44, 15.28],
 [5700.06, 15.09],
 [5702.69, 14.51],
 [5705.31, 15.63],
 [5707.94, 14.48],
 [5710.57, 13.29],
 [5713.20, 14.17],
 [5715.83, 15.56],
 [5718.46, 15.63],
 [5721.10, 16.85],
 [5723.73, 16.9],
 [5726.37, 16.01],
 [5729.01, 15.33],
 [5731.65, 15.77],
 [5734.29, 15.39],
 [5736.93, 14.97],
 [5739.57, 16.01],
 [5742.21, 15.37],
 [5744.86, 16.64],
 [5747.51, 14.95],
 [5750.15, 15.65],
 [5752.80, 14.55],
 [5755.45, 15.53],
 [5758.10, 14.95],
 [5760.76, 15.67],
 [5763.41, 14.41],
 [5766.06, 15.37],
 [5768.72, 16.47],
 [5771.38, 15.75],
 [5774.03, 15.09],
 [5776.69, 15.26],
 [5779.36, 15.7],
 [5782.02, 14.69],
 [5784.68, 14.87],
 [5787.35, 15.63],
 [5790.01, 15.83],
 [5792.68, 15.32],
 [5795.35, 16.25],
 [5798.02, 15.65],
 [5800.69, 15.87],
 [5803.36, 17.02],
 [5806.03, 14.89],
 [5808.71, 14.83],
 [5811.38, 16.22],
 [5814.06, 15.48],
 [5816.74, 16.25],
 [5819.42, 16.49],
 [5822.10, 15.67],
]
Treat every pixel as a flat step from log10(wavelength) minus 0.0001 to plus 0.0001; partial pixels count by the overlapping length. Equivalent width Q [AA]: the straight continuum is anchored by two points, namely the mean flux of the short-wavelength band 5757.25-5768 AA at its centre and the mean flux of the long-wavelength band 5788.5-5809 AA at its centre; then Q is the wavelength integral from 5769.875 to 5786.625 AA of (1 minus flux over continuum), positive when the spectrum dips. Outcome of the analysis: 0.2 AA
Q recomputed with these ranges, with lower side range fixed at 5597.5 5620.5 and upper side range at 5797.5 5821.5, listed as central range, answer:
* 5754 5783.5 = 0.57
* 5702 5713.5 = 0.68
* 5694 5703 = 0.09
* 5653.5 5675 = 0.23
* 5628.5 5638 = -0.46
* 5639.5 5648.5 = -0.20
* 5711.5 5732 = -0.43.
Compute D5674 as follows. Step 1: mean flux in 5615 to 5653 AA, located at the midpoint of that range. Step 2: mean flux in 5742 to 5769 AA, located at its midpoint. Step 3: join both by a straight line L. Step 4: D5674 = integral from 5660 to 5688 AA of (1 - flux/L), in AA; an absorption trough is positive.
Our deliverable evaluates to 0.4 AA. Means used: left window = 15.1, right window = 15.4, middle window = 15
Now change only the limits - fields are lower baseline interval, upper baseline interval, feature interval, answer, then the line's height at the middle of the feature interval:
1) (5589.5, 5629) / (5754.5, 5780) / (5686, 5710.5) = 0.2 AA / 15.1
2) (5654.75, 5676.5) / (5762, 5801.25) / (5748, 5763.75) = 0.2 AA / 15.4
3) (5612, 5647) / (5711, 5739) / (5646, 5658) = -0.1 AA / 15.2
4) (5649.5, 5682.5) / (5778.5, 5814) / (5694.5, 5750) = -0.3 AA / 15.3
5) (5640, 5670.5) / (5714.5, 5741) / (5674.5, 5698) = 0.6 AA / 15.4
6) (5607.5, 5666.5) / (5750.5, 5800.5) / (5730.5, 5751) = -0.4 AA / 15.3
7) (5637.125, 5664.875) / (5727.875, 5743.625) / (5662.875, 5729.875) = 0.6 AA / 15.3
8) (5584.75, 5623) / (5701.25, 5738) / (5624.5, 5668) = -1.2 AA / 14.8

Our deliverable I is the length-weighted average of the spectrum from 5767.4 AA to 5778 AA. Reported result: 15.7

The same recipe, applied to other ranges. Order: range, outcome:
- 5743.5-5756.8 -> 15.5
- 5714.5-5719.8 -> 15.6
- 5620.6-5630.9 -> 14.9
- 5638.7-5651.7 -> 15.4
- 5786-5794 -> 15.6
